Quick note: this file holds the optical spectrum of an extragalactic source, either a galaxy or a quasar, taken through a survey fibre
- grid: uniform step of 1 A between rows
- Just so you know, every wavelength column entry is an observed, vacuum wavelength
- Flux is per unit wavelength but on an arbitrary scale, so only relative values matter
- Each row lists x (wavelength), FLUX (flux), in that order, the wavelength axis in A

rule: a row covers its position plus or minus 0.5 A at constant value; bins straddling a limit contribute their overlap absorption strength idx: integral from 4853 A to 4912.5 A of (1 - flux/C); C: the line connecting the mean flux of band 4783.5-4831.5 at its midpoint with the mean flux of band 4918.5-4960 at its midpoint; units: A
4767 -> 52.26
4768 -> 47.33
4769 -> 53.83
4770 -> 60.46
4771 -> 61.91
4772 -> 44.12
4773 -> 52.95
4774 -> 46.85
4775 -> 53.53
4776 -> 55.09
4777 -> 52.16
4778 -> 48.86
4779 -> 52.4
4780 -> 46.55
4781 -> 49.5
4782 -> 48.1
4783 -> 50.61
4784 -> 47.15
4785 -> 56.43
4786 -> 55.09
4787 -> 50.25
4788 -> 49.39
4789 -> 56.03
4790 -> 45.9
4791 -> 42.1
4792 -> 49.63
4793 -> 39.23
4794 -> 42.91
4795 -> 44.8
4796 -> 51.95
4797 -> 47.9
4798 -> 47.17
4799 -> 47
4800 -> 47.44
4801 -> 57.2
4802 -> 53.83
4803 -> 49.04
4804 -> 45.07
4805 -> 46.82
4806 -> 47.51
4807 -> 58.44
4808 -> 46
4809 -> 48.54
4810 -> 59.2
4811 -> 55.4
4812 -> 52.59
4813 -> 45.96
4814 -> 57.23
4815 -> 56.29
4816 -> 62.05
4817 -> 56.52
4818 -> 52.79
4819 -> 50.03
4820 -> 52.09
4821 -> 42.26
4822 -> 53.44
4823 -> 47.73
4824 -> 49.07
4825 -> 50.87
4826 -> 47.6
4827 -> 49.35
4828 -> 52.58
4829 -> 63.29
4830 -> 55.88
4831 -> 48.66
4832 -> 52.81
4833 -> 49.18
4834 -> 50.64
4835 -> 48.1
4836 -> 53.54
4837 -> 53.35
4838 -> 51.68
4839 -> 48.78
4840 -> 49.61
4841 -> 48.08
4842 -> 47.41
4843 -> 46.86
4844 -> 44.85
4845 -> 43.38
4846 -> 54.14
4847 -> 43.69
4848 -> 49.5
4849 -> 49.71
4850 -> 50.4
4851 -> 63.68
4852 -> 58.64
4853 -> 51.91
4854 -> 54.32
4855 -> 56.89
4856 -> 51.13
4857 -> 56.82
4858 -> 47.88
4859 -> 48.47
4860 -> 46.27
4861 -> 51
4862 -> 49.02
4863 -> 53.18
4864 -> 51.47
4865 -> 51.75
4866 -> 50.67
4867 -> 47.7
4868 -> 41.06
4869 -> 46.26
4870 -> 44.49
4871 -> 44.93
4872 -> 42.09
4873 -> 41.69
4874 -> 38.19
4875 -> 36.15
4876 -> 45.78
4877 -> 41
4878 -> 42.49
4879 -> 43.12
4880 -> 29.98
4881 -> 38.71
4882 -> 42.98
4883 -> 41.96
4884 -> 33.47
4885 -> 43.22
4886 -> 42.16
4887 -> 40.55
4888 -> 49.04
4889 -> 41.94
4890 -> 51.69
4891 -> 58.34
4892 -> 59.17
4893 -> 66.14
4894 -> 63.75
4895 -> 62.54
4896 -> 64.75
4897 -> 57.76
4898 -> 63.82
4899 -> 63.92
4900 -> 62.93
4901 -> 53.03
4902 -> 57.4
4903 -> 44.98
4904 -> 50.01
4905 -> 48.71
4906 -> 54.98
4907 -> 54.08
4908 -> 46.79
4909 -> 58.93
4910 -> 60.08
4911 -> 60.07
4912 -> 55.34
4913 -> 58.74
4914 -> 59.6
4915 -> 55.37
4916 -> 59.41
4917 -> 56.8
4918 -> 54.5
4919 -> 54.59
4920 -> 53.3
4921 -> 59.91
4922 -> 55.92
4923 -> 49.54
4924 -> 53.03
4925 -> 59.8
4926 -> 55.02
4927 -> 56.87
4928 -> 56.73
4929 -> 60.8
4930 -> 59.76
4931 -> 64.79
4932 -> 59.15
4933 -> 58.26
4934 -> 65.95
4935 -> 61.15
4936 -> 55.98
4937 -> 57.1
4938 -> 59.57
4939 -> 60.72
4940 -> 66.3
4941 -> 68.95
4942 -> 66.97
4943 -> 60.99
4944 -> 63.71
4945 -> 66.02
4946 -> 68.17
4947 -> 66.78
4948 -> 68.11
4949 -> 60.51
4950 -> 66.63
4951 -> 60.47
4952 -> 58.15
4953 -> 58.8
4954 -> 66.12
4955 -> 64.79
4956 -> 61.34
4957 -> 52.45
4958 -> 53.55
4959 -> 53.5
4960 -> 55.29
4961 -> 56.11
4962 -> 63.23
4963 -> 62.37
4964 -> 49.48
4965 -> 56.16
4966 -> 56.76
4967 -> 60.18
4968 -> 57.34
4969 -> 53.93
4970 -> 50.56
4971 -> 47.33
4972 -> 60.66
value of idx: 6.57 A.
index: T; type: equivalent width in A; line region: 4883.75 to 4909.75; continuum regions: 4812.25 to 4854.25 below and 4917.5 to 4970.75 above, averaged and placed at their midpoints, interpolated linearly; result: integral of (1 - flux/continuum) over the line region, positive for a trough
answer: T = 1.0 A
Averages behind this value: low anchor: 51.4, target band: 53.9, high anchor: 59.3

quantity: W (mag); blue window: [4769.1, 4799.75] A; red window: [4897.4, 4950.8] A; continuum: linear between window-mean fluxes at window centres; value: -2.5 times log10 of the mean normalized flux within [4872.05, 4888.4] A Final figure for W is 0.349 mag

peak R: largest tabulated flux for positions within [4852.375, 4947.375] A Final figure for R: 68.95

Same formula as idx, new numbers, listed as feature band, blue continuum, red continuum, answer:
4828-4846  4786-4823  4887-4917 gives 0.6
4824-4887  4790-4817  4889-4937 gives 6.5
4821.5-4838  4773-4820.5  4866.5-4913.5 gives -0.4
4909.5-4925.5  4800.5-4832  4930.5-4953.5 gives 1.1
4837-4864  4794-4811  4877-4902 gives -0.2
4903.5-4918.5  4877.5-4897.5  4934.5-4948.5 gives -0.1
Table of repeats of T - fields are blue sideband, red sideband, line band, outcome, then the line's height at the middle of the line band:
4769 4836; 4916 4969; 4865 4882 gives 3.9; 55.3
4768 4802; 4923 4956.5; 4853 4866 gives 1.0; 55.6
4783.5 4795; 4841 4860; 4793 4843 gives -1.2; 49.6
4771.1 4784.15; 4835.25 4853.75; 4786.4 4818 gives 0.0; 50.4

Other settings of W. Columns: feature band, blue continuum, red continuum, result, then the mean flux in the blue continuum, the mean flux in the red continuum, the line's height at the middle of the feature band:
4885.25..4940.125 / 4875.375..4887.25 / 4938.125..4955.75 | -0.11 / 40.4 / 64.1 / 51.7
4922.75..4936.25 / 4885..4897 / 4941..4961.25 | 0.01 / 54.2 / 61.7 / 59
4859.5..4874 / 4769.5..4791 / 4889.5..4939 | 0.18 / 51.4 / 57.6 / 55.4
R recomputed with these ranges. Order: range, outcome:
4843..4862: 63.68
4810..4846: 63.29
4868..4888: 49.04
